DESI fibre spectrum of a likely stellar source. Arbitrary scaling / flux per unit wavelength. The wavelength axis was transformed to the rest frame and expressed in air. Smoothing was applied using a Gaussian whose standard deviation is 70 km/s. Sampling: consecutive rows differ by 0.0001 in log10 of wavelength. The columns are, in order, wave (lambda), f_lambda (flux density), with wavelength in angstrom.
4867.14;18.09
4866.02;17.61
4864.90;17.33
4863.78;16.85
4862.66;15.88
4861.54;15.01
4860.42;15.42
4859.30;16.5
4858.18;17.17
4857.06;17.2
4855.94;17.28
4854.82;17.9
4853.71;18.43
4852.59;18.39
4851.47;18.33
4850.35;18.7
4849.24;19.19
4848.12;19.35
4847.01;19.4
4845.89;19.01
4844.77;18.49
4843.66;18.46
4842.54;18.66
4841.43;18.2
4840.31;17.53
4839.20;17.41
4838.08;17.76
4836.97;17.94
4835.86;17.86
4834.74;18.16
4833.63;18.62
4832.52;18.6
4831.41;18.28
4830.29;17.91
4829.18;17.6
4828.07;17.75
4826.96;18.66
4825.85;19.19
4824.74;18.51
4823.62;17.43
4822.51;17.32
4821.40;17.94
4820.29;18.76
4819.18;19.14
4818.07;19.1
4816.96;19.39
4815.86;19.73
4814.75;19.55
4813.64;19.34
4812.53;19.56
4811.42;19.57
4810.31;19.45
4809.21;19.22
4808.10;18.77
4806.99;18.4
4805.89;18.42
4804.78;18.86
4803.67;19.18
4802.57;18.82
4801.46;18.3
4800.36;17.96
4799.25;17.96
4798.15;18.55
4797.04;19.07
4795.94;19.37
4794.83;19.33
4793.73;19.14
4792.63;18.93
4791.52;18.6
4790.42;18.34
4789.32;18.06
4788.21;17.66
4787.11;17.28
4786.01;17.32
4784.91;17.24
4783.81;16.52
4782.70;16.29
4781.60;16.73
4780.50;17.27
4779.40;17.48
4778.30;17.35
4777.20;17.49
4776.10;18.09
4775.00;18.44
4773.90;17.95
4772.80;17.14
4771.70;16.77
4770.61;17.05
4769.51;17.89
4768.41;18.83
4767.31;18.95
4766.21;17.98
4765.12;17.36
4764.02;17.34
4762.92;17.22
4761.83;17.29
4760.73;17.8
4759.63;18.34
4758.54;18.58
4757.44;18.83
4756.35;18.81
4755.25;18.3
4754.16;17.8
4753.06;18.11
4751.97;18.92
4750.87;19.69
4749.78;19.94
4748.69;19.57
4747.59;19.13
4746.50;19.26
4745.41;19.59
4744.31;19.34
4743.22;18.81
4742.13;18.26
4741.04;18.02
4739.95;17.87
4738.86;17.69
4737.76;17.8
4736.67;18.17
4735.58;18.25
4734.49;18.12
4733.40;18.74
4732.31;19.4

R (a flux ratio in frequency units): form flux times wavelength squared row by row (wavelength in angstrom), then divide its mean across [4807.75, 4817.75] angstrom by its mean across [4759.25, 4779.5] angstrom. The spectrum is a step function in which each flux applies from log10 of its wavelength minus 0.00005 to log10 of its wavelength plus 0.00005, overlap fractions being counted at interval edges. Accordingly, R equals 1.12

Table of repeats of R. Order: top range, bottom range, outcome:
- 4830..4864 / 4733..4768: 1.01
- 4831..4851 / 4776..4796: 1.06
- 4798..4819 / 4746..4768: 1.05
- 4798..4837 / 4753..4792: 1.07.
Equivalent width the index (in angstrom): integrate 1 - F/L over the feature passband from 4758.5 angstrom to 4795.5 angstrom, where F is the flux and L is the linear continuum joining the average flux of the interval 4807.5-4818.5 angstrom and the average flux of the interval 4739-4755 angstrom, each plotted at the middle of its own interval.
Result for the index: 2.6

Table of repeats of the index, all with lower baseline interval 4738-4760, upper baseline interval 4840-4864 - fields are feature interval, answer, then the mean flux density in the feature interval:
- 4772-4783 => 0.6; 17.4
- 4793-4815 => -0.8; 18.9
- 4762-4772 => 0.5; 17.7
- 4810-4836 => -0.8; 18.6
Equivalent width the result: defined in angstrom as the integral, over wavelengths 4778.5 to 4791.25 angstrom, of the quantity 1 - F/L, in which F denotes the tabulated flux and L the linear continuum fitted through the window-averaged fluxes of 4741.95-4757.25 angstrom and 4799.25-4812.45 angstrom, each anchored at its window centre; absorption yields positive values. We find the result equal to 1.0 angstrom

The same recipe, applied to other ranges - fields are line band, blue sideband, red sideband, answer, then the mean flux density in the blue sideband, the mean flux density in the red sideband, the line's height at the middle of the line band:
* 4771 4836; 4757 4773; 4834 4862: -1.6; 17.8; 17.9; 17.9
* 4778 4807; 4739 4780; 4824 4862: 0.1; 18.3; 18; 18.2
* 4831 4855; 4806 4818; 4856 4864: -1.5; 19.3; 16.3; 17.4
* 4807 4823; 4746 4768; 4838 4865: -0.9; 18.5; 17.8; 18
